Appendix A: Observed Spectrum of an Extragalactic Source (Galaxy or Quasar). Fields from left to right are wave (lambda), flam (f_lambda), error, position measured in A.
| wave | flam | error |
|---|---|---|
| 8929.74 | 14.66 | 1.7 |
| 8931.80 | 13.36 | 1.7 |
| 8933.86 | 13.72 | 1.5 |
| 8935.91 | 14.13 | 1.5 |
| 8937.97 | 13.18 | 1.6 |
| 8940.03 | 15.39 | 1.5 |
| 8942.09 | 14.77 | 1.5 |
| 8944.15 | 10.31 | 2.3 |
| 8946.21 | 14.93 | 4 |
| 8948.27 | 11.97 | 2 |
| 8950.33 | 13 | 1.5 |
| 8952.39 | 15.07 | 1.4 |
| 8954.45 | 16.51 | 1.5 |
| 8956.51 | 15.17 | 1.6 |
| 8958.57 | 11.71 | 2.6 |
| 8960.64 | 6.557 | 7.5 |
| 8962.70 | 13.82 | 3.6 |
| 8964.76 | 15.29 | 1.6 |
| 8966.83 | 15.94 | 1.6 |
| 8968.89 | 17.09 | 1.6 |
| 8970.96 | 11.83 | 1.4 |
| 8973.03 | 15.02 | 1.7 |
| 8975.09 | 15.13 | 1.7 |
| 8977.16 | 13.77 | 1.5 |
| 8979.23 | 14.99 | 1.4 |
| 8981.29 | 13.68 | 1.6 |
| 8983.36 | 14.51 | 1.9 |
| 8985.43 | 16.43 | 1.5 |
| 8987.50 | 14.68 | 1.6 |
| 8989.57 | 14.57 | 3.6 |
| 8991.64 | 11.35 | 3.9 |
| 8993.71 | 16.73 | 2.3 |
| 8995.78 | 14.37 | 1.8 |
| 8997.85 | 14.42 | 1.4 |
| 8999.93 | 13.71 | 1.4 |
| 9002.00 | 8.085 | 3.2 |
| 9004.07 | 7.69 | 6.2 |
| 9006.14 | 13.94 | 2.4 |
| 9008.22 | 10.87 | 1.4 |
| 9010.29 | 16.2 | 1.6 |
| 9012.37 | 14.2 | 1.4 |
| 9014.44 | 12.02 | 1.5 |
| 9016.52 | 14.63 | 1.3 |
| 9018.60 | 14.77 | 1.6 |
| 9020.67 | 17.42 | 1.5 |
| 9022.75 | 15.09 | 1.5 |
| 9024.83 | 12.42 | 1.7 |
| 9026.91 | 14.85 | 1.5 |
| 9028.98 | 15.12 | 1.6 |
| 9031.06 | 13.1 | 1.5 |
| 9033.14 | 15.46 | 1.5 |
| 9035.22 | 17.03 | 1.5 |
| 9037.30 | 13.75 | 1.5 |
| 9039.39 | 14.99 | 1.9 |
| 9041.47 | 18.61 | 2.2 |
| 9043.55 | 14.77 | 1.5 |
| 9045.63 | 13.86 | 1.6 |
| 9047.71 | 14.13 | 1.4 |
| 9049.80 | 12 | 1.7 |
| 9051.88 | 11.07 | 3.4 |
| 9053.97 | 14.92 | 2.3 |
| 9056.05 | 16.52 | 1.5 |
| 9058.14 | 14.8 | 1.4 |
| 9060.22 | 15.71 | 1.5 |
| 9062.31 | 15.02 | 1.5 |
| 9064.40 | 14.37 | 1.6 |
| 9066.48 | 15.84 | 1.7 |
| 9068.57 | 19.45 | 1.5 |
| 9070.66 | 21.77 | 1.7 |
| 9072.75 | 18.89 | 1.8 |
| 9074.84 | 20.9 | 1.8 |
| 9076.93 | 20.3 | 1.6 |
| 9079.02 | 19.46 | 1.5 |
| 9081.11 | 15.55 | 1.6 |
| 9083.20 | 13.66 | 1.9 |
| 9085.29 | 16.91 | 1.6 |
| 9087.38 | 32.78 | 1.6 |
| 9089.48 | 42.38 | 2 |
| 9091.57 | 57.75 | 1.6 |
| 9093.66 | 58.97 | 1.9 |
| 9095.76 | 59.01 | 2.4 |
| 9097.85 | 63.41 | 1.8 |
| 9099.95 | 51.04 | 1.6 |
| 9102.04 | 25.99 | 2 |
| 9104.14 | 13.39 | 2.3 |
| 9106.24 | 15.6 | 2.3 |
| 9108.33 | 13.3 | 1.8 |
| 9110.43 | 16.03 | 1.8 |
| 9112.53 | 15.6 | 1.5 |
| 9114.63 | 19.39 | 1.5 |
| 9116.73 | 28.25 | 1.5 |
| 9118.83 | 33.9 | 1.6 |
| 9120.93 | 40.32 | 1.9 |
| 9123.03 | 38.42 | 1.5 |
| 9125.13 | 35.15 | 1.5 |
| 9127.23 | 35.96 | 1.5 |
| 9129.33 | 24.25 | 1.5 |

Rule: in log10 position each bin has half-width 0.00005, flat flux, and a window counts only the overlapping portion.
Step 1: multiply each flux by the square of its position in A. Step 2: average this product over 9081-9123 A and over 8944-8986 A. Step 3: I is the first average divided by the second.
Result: 2.37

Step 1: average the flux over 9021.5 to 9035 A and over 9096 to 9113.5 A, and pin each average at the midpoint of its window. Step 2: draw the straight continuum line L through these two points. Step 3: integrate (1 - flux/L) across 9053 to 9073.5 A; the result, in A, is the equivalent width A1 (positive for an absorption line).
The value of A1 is 4.1 A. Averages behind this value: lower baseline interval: 14.6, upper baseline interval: 28.3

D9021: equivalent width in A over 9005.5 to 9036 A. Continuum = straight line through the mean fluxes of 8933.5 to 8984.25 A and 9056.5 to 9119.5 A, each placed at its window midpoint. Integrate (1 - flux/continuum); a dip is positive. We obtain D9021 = 8.21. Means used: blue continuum 13.9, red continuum 26.2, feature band 14.5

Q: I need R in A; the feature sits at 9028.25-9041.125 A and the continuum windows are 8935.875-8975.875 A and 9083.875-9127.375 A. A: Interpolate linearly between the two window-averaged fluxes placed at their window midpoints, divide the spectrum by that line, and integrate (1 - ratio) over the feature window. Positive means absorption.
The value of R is 4.88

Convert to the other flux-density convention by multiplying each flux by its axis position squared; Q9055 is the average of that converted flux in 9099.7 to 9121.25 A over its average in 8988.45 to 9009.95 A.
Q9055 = 1.9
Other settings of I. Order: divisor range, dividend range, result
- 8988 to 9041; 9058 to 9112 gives 1.95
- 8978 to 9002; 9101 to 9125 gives 1.74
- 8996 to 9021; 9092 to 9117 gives 2.53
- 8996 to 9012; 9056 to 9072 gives 1.38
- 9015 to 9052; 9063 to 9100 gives 2.11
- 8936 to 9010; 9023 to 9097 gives 1.56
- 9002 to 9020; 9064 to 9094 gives 2.01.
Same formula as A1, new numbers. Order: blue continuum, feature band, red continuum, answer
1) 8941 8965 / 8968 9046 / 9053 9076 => 4.33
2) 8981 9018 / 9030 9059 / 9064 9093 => 7.25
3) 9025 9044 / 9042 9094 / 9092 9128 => 7.24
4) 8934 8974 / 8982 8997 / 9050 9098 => 2.17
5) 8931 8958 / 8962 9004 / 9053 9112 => 7.33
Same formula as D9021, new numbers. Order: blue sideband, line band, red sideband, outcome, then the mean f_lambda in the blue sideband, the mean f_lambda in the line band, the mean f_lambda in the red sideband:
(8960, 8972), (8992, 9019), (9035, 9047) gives 2.6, 13.6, 13.1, 15.4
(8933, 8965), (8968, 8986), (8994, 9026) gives -1.7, 13.4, 14.7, 13.4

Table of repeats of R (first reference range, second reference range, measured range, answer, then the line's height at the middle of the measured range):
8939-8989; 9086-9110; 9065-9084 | 8.77 A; 34.2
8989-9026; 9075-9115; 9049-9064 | 5.56 A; 22.7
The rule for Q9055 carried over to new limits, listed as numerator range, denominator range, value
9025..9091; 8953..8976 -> 1.28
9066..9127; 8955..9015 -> 2.21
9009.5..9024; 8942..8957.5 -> 1.08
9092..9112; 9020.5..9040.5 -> 2.42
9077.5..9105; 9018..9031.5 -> 2.48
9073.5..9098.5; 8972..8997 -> 2.42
